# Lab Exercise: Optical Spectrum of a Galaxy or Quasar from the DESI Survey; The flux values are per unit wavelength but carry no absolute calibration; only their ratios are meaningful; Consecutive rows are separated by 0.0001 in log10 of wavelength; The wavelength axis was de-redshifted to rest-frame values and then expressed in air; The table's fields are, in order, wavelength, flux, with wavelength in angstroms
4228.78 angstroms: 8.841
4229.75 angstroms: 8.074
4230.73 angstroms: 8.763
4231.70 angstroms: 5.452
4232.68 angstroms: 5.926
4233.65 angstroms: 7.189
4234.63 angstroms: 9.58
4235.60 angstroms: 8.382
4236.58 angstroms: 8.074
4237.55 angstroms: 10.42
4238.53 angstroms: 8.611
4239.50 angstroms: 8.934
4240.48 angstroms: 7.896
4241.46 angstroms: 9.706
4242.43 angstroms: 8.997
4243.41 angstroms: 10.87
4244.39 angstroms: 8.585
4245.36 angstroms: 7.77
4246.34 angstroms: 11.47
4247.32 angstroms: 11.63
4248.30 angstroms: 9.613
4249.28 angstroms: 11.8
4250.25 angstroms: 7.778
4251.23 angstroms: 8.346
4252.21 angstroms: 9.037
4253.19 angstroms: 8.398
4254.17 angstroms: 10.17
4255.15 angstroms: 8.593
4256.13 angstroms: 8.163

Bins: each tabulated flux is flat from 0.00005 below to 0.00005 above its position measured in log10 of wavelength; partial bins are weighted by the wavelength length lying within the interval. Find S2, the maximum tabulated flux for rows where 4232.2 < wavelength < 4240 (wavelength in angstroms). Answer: 10.42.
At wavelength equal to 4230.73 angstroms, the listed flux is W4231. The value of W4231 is 8.763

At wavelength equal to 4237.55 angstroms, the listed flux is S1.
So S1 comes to 10.42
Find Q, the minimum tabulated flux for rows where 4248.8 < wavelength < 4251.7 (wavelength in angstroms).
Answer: 7.778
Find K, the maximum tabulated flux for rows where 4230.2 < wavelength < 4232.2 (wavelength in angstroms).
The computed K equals 8.763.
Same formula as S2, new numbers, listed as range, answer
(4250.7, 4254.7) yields 10.17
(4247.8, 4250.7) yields 11.8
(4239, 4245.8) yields 10.87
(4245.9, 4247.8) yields 11.63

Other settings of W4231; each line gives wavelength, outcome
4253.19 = 8.398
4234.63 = 9.58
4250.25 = 7.778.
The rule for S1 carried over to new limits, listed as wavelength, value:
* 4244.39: 8.585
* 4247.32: 11.63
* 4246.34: 11.47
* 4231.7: 5.452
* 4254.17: 10.17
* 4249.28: 11.8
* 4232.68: 5.926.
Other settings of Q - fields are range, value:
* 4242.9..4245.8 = 7.77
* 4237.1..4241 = 7.896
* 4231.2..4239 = 5.452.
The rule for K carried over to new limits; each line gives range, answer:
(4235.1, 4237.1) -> 8.382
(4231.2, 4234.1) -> 7.189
